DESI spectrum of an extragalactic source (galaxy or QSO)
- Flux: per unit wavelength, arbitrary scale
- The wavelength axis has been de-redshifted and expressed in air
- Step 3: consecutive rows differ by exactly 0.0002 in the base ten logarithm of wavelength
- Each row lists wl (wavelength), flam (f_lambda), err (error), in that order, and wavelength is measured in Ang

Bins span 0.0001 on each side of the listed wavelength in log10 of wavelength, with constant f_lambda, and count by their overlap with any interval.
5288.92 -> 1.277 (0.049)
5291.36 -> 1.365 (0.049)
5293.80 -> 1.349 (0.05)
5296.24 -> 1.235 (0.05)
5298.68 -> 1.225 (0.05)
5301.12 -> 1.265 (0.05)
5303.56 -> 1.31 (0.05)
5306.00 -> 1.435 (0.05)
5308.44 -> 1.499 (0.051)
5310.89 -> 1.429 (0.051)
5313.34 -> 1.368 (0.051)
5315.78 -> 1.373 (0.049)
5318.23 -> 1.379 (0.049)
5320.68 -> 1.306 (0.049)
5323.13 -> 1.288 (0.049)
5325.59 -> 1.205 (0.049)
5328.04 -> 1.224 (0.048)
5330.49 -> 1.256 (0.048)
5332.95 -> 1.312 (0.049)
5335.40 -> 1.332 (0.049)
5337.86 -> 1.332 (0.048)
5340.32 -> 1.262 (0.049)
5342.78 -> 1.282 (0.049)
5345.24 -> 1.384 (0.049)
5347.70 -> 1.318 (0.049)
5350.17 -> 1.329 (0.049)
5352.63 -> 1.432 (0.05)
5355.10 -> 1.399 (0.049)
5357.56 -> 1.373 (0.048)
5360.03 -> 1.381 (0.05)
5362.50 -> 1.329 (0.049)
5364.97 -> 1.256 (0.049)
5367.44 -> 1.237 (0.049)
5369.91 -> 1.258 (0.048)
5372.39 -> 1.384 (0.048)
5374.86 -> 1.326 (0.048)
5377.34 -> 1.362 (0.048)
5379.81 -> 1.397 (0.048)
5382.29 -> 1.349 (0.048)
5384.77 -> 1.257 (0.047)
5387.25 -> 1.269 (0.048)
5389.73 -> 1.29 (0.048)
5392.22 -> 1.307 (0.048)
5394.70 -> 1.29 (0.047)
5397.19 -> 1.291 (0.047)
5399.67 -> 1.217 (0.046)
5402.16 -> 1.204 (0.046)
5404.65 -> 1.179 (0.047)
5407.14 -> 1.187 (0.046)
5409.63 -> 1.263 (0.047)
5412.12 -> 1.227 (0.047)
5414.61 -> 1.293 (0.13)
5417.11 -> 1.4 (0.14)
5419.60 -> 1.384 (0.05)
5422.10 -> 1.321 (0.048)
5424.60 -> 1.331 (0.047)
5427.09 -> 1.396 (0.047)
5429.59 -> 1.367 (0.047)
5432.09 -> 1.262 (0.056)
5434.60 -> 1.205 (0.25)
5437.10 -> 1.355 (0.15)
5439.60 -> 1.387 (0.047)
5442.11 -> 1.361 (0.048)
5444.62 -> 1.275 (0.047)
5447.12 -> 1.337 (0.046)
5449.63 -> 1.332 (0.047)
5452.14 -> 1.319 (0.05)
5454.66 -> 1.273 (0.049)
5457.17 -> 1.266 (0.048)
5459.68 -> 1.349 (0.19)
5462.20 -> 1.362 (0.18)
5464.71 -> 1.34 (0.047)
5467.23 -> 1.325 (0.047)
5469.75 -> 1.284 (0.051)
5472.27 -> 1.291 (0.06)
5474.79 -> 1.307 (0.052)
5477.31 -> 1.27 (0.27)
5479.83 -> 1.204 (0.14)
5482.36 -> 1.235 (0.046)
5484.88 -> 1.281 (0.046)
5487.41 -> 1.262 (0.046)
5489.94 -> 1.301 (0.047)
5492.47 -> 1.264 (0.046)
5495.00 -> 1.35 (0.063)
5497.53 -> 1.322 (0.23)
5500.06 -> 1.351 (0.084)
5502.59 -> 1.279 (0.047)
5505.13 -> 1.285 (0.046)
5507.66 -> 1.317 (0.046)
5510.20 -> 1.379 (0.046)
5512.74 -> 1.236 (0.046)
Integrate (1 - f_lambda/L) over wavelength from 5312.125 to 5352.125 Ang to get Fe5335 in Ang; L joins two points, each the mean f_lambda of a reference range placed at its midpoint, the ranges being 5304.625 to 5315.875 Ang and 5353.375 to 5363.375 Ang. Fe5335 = 2.58 Ang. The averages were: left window 1.42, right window 1.37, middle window 1.31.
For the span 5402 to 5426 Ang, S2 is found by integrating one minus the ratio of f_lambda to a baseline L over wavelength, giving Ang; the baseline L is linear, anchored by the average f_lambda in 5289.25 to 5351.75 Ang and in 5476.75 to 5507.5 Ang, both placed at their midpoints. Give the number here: 0.3 Ang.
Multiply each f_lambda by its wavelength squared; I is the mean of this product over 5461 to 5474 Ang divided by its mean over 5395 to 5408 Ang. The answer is 1.1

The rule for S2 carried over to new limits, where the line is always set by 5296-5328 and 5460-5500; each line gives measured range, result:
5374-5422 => 0.9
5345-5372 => -0.3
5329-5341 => 0.2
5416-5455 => -0.8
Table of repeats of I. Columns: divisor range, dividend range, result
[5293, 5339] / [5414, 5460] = 1.05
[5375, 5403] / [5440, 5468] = 1.05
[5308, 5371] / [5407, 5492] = 1.03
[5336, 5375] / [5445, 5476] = 1.03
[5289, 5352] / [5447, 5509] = 1.04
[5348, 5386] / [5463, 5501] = 1.01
